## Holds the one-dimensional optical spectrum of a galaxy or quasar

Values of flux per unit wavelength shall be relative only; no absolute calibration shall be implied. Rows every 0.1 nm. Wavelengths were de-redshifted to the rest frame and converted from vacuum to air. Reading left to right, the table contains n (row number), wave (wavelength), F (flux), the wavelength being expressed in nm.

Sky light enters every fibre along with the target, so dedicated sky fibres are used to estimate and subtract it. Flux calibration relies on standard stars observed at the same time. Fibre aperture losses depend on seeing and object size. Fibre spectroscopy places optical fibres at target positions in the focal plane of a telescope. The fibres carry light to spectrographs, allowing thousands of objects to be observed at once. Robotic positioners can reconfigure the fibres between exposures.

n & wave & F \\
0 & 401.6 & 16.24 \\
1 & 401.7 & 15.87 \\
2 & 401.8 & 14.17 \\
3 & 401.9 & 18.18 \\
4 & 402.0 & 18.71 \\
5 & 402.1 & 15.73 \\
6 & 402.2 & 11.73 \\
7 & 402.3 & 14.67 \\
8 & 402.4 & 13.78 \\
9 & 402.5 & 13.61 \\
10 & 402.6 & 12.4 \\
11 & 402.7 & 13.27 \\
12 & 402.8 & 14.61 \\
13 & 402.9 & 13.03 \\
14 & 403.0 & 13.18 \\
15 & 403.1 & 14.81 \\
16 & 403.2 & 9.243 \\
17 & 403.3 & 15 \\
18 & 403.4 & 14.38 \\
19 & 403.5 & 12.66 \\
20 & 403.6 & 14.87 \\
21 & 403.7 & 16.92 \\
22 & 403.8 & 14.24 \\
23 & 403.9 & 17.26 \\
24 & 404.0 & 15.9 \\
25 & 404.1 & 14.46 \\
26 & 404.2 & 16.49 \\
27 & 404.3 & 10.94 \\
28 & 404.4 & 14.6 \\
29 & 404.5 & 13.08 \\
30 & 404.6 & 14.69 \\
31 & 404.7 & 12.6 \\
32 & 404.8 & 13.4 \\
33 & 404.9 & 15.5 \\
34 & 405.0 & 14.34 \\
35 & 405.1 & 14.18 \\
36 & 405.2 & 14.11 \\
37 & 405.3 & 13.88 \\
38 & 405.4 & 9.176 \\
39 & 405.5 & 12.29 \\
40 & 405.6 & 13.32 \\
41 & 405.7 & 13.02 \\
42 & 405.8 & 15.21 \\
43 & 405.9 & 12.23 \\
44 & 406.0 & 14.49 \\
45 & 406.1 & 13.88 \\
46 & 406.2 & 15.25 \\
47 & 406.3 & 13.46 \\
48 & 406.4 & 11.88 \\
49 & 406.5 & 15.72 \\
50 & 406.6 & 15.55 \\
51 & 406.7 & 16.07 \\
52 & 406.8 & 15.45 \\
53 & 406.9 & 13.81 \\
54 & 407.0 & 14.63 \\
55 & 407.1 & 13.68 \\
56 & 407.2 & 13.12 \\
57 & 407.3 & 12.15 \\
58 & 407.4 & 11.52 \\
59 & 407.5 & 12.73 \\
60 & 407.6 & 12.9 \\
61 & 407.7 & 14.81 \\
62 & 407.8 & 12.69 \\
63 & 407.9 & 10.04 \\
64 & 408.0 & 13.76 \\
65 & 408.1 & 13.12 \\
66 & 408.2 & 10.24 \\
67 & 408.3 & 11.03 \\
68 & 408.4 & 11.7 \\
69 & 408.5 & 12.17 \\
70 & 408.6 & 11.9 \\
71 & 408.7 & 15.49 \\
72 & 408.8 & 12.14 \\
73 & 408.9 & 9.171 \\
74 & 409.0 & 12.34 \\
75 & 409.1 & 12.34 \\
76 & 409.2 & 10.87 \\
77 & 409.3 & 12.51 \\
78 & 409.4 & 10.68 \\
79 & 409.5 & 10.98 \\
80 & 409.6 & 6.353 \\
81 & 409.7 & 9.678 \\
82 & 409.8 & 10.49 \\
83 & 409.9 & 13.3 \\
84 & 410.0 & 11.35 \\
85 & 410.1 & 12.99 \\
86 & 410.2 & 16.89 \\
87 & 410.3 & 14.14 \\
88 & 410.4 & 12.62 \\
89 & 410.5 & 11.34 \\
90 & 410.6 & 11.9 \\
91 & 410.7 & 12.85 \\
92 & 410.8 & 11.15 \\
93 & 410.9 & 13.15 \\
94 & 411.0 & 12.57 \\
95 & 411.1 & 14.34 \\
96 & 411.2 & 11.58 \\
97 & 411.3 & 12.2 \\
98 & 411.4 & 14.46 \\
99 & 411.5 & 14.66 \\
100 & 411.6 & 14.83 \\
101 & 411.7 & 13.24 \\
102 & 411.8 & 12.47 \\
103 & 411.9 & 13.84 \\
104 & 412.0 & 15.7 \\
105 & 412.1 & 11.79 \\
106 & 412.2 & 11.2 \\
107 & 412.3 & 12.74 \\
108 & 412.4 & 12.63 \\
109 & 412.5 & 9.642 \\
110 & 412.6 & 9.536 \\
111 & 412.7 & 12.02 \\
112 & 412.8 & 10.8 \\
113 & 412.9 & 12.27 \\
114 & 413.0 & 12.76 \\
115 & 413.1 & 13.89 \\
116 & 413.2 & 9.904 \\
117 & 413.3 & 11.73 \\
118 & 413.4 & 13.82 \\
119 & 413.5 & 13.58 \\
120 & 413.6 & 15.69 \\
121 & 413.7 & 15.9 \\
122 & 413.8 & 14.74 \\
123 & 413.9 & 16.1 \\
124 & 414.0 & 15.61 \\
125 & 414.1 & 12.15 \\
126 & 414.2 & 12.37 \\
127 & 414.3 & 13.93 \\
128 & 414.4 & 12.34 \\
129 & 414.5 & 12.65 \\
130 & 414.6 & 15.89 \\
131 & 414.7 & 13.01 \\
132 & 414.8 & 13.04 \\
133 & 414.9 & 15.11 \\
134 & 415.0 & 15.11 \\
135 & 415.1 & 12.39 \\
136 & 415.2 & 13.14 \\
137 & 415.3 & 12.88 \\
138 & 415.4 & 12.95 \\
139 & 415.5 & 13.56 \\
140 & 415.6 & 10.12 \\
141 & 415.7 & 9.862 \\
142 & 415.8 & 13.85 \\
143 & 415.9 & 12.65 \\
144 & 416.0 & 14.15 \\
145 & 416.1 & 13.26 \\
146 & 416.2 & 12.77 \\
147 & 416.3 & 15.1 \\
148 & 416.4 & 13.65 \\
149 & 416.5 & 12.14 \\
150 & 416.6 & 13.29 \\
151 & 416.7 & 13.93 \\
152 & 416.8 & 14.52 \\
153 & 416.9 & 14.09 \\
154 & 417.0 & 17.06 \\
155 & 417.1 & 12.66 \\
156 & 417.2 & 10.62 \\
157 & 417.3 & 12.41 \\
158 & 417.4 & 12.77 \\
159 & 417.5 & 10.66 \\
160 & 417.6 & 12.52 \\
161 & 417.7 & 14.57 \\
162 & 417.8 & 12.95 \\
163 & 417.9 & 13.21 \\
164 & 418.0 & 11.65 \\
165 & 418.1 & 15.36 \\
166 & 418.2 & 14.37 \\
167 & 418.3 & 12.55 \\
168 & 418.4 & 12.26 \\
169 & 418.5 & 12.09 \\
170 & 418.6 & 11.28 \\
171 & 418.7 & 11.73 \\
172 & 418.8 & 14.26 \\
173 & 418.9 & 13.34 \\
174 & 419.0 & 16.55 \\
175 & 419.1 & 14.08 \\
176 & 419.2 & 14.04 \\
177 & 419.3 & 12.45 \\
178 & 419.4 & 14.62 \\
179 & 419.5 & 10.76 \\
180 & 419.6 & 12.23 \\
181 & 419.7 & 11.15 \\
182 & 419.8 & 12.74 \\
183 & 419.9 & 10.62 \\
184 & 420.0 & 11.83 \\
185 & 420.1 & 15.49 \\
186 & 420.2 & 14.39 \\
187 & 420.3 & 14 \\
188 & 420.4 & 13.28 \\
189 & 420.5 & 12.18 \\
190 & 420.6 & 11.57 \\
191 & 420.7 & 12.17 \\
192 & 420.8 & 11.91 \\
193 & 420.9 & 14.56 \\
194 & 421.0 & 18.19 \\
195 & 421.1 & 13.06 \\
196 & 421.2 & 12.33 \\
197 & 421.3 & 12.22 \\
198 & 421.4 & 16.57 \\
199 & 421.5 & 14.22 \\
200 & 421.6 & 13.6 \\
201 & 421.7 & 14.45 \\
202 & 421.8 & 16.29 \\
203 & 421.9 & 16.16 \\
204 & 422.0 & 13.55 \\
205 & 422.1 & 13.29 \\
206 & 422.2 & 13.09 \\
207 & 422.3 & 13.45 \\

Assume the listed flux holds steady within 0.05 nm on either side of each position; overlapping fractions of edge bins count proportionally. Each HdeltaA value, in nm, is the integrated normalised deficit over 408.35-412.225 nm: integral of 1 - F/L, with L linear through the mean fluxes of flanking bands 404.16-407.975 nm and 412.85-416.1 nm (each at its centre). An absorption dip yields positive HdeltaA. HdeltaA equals 0.31 nm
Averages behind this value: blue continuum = 13.6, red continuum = 13.3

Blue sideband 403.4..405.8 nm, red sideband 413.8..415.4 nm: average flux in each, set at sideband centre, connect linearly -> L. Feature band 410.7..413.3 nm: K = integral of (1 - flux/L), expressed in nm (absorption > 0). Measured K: 0.241 nm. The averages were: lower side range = 14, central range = 12.5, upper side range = 13.7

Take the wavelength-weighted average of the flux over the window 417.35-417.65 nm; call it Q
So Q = 12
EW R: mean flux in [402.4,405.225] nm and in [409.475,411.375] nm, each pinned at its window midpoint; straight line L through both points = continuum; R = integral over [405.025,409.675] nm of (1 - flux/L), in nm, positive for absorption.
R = 0.10 nm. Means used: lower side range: 14.1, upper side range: 12.1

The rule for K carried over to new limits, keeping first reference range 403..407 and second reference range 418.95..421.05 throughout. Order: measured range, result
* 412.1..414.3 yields 0.13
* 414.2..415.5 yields 0.00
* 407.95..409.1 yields 0.15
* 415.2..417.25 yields 0.05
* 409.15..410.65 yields 0.22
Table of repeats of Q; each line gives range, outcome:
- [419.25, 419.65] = 12.5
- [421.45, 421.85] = 14.6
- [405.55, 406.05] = 13.7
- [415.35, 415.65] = 12.2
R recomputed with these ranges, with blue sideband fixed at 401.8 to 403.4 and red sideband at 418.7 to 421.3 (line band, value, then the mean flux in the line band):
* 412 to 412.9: 0.13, 11.6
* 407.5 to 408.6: 0.13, 12.3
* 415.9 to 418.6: 0.03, 13.2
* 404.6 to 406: 0.06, 13.4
